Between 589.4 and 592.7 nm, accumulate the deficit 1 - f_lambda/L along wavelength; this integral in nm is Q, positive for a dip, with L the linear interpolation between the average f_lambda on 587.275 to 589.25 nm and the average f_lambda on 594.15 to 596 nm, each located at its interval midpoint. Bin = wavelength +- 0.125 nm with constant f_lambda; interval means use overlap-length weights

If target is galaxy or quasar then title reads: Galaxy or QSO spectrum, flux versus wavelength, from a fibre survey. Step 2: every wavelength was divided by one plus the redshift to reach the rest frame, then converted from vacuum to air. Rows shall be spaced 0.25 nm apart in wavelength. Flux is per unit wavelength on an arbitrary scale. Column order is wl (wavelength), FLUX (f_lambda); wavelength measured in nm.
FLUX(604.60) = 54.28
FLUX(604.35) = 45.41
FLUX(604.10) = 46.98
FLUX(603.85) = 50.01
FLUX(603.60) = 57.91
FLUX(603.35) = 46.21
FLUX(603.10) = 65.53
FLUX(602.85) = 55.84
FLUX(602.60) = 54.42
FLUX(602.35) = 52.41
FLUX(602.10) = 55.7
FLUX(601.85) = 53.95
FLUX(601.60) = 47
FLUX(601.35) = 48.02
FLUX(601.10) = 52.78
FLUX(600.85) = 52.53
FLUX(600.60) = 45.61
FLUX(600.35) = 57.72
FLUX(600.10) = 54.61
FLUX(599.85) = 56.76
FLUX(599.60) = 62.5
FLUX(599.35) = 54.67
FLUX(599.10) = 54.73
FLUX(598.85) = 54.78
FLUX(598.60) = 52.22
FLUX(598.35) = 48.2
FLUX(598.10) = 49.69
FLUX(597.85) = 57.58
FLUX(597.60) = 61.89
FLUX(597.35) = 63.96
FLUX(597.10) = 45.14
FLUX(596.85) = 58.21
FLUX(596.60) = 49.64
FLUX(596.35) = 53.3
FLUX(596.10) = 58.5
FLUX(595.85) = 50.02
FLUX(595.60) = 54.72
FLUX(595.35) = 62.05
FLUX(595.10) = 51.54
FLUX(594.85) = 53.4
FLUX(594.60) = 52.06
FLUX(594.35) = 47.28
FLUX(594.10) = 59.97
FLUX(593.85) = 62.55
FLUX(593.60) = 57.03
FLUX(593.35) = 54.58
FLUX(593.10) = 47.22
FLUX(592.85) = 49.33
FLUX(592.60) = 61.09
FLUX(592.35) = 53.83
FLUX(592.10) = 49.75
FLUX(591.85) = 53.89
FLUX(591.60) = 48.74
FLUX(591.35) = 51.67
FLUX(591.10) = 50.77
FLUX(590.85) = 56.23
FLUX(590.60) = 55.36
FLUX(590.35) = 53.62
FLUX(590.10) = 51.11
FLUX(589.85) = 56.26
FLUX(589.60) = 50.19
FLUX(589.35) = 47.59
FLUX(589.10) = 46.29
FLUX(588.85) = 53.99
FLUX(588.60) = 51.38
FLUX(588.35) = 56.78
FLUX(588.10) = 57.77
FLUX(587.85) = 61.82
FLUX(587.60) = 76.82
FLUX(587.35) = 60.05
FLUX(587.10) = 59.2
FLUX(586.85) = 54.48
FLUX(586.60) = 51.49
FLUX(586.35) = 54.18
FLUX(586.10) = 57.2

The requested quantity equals 0.17 nm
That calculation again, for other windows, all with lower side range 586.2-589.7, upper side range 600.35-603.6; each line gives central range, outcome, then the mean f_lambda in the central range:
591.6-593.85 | 0.053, 53.6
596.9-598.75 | -0.016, 54.3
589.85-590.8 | 0.025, 54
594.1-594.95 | 0.036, 52.2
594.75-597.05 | -0.004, 54.3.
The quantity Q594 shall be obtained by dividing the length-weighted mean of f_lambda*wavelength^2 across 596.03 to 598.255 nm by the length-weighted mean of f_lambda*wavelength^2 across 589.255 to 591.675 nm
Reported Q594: 1.08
